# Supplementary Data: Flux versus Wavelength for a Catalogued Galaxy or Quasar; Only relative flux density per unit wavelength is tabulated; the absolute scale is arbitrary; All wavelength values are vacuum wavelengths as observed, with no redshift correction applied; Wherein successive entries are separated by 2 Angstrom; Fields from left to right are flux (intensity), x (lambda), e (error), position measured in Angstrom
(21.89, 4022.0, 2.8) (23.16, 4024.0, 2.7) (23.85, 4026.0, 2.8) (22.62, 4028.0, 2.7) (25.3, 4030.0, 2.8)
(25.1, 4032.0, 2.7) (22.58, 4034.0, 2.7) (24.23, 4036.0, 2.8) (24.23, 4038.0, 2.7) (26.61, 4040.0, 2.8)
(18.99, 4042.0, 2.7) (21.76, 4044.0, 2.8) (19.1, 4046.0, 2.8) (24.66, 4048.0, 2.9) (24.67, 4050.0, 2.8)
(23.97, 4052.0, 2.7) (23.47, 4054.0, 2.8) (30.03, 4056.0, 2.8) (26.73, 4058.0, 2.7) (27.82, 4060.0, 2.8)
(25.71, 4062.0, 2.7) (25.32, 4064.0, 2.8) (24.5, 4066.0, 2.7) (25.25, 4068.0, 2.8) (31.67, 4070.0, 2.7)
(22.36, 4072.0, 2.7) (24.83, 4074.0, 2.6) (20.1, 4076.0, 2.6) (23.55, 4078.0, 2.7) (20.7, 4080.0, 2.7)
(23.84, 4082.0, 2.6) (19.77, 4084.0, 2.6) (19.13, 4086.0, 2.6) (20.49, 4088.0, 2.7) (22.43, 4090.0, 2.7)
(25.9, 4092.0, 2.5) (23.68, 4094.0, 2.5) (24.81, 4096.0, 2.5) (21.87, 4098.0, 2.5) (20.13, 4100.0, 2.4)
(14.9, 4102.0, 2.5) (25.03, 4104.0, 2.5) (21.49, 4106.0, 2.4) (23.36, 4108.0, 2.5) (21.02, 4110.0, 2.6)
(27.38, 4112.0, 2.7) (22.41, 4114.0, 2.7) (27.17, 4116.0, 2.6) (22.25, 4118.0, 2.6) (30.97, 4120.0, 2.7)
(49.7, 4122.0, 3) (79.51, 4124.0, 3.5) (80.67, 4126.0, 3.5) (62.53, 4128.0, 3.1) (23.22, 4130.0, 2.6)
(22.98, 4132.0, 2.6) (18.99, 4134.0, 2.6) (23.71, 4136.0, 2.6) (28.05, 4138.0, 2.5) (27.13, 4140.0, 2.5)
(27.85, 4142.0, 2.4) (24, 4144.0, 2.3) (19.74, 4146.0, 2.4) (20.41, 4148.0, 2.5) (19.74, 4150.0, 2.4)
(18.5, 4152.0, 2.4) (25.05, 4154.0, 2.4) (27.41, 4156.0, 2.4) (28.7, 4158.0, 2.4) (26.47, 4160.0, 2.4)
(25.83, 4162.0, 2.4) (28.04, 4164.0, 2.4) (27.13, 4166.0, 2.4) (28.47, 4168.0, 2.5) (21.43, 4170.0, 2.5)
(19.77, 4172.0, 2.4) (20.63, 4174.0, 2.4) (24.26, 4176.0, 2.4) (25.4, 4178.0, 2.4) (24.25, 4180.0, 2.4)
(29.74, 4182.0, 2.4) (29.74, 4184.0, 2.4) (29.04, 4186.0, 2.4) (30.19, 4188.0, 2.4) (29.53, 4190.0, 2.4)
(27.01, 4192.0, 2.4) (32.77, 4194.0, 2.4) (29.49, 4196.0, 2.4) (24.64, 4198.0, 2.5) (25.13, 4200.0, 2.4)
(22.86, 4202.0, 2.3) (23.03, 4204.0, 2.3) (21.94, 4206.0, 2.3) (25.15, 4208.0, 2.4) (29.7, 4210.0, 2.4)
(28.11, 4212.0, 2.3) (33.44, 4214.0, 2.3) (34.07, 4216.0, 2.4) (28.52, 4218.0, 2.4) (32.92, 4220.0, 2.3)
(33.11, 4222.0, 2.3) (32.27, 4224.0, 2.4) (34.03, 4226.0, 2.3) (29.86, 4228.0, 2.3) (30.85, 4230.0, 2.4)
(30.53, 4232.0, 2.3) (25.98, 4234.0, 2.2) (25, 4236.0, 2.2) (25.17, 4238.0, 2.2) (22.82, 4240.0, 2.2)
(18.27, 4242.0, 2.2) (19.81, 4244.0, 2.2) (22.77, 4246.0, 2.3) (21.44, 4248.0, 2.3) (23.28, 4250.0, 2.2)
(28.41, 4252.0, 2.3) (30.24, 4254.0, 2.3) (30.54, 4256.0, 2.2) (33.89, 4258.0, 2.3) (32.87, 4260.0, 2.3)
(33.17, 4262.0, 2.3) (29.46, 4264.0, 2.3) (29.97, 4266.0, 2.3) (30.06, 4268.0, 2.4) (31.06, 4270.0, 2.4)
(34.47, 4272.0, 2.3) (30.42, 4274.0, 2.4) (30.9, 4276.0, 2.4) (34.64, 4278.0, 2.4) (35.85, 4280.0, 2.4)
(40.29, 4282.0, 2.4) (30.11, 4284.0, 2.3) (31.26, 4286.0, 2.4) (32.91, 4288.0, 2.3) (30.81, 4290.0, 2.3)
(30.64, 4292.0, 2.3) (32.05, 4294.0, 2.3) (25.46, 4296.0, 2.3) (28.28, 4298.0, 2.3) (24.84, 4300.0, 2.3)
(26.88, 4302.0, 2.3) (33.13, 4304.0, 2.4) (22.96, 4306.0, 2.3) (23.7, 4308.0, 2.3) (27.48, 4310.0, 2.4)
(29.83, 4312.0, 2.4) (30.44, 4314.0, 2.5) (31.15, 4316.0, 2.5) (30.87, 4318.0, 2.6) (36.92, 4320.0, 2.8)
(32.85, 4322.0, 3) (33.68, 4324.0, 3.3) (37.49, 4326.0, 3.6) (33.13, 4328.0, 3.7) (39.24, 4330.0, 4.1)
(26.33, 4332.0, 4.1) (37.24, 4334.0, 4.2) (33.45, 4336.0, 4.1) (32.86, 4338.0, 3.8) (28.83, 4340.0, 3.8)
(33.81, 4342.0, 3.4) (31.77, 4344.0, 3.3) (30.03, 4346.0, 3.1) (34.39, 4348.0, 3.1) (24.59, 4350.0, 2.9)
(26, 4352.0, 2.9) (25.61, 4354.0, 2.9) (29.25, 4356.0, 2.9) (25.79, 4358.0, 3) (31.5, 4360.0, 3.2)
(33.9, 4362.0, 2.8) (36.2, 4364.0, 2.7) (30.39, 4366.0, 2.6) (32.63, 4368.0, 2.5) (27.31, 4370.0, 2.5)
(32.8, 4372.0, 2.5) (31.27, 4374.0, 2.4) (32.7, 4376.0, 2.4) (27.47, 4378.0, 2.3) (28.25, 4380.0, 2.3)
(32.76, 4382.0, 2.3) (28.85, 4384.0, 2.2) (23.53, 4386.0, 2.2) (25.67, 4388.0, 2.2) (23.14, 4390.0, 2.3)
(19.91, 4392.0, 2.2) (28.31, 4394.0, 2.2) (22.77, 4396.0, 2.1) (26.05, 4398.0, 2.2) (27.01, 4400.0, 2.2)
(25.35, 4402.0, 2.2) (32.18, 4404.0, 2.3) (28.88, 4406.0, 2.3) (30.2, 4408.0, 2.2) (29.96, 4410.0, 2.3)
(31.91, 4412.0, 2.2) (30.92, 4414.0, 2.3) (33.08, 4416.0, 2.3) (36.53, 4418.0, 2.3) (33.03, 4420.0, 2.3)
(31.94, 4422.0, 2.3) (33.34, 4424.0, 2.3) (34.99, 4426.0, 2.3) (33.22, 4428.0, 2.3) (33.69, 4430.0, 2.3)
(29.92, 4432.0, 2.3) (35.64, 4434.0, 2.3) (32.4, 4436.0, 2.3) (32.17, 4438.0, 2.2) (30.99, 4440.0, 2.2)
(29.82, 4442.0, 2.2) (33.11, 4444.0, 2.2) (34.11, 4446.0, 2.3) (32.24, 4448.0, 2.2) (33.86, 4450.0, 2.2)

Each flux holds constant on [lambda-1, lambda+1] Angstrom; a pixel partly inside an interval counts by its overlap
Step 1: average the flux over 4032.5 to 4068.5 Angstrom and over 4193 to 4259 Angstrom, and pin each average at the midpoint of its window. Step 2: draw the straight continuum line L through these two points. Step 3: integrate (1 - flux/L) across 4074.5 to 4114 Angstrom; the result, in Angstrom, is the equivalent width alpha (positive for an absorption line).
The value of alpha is 4.8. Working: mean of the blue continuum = 24.4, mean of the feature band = 22.1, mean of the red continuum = 27.6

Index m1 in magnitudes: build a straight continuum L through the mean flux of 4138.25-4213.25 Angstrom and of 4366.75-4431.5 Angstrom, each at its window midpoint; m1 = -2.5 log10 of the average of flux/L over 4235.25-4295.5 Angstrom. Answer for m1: -0.08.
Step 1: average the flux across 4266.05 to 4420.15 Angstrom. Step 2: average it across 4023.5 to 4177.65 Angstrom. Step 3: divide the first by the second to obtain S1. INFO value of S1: 1.2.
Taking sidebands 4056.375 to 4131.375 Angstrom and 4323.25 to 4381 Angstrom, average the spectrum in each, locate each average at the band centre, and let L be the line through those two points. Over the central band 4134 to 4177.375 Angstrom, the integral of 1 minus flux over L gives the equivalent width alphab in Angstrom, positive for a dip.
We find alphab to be 7.2 Angstrom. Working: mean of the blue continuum 28.4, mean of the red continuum 31.3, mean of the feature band 24.3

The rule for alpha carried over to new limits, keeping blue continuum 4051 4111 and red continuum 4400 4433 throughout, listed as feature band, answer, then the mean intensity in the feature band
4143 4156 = 1.8 Angstrom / 21.7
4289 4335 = -2.4 Angstrom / 30.7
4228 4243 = 0.8 Angstrom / 25.8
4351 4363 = 0.6 Angstrom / 28.7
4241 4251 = 2.3 Angstrom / 21.1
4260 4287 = -4.1 Angstrom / 32.5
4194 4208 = 0.7 Angstrom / 25.2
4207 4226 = -3.0 Angstrom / 31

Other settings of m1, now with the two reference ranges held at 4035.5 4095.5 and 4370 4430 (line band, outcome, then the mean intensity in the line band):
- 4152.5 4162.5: -0.04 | 26.3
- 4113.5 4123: -0.24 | 30.9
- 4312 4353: -0.14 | 32.2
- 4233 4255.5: 0.12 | 24.1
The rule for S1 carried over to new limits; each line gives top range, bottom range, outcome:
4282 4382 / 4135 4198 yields 1.19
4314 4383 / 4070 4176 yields 1.17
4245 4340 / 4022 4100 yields 1.30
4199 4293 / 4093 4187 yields 1.04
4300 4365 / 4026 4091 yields 1.30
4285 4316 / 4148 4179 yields 1.18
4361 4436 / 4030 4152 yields 1.14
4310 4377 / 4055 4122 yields 1.30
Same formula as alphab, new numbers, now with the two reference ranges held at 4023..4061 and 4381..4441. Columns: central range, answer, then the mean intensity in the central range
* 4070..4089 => 2.0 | 22.2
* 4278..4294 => -3.0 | 33.2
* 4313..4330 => -3.0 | 33.7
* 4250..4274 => -2.9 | 30.9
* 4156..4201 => -0.7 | 26.7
